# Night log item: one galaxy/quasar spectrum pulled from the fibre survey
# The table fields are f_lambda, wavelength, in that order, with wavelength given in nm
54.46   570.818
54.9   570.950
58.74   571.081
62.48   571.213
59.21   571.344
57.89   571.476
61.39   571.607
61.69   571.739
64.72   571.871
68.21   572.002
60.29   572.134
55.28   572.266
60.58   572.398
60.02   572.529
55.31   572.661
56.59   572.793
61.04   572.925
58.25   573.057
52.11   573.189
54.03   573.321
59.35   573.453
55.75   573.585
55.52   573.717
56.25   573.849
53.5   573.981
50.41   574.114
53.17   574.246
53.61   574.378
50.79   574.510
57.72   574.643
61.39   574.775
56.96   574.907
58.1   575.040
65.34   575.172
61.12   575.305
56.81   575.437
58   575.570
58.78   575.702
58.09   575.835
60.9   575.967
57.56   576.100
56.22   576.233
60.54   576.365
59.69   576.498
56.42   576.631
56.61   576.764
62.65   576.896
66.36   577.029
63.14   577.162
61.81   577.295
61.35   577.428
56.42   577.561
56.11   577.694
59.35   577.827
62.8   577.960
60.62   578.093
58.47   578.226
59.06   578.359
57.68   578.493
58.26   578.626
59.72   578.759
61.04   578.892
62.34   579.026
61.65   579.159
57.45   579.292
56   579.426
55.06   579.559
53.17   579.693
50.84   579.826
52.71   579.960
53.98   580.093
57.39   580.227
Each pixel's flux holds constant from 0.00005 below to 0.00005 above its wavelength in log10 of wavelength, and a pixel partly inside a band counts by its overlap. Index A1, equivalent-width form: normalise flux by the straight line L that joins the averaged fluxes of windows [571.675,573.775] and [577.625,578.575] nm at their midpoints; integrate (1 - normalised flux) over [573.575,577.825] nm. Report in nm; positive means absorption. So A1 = 0.061 nm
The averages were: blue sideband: 58.7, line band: 58.1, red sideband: 59.1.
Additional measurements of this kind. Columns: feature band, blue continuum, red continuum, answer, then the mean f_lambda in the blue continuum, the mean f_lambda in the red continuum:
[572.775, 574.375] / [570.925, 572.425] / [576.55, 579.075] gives 0.133 nm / 60.6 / 60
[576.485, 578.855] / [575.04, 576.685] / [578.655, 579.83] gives -0.056 nm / 59.1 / 57.9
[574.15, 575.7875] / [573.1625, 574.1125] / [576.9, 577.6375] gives -0.001 nm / 55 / 61.8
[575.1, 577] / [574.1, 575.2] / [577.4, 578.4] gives -0.057 nm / 56.4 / 59.2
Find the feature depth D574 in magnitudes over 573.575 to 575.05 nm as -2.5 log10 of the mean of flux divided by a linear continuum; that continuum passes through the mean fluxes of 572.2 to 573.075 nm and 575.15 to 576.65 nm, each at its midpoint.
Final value 0.07 mag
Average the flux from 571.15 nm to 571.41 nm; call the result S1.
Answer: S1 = 60.9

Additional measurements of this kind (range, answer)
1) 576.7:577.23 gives 62.3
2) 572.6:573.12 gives 57.8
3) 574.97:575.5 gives 60.3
